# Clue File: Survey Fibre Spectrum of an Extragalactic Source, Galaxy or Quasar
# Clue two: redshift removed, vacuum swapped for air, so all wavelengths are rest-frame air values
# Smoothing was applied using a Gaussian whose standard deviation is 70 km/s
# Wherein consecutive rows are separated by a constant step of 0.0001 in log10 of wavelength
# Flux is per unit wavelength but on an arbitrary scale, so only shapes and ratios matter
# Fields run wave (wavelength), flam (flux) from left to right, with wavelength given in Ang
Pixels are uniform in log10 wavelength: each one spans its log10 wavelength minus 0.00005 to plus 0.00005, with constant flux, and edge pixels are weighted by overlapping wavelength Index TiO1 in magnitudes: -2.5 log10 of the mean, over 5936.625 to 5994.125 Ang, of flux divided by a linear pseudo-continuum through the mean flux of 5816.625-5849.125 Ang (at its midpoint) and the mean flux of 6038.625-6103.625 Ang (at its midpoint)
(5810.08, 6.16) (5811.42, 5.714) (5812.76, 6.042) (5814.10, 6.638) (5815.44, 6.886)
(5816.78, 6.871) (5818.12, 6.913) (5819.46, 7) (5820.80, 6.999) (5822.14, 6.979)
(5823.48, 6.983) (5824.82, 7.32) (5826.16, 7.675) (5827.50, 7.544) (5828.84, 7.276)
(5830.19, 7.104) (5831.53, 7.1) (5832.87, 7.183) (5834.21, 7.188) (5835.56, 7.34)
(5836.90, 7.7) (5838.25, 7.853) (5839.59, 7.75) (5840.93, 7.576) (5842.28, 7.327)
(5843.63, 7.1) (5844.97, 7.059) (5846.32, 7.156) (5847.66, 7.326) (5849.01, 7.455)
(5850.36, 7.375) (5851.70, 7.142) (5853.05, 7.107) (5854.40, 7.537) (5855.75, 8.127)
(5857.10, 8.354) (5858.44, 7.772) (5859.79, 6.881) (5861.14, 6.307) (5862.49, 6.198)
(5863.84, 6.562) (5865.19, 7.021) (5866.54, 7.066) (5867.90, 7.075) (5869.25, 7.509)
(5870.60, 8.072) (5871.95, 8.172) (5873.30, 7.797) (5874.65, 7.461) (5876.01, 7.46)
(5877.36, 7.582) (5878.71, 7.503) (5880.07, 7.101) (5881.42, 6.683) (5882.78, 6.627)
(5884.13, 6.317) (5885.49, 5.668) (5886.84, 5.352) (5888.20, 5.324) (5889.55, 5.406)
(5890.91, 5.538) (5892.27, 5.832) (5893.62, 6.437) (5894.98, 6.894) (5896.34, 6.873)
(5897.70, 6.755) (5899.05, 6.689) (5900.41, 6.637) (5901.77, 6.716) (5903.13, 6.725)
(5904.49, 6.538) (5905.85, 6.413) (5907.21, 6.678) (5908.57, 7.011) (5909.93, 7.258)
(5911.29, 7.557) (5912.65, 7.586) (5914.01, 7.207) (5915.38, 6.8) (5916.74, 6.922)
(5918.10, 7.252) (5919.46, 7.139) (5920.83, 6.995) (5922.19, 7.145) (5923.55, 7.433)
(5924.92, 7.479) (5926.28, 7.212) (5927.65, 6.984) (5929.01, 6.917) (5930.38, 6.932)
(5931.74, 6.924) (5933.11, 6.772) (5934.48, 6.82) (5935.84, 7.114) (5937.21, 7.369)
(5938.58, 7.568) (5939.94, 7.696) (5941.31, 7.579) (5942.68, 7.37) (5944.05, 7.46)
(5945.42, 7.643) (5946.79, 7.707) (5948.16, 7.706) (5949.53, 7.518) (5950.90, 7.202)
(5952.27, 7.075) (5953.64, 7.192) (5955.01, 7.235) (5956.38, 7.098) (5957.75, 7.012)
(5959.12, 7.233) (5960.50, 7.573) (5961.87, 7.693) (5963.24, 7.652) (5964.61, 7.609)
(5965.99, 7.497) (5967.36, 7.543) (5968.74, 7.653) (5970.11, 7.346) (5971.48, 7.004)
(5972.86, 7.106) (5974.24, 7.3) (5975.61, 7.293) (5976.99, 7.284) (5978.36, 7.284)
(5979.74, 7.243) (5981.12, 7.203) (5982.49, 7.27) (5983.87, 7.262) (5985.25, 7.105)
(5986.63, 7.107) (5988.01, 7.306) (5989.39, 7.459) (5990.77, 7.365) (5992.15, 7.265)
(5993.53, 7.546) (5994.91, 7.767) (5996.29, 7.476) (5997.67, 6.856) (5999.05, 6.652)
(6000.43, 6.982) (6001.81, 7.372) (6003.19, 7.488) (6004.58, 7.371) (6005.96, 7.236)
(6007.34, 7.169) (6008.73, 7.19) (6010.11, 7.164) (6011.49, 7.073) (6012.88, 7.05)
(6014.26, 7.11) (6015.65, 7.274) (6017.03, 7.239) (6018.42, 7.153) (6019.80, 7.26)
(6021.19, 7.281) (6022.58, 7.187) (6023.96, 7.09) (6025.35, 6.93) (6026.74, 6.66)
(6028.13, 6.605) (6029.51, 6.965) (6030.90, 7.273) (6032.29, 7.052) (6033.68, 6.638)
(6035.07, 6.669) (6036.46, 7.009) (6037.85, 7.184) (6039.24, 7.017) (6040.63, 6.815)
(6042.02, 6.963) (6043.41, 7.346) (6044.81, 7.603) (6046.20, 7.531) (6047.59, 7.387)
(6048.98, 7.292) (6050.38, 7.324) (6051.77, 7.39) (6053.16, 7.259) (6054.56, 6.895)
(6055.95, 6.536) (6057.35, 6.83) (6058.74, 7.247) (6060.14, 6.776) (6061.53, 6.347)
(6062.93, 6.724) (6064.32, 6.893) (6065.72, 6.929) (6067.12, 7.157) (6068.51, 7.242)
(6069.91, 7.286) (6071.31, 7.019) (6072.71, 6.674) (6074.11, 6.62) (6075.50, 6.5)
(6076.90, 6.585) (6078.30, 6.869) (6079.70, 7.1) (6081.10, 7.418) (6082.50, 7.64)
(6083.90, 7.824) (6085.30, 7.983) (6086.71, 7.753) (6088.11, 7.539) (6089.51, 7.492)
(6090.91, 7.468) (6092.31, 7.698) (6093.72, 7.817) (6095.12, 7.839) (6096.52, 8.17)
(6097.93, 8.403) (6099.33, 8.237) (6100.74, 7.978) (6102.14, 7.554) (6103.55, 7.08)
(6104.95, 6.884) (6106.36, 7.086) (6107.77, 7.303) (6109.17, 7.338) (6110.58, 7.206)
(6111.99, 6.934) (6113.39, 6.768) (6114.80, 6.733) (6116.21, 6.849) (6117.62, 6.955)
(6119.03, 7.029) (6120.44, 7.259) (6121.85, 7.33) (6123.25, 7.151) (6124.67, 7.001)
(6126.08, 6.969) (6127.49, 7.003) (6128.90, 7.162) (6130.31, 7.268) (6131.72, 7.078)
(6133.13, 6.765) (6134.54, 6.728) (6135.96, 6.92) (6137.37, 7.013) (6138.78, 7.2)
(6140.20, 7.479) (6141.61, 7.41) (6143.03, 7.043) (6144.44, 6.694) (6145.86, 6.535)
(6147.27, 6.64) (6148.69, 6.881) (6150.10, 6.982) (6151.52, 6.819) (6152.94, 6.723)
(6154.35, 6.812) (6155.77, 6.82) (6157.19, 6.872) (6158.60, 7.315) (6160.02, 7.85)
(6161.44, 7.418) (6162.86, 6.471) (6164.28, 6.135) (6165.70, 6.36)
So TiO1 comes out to -0.01 mag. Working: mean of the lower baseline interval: 7.28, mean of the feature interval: 7.37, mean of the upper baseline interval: 7.28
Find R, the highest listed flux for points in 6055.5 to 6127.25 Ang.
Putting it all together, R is 8.403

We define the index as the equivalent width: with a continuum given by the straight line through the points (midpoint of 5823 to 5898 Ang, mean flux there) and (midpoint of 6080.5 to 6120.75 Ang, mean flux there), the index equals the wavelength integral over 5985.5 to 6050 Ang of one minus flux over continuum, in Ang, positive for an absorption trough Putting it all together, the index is 1.4 Ang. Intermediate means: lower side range 7.07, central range 7.16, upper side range 7.46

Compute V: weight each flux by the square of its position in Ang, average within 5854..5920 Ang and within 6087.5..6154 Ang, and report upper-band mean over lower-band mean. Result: 1.13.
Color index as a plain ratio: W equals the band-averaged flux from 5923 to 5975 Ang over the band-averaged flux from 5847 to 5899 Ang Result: 1.1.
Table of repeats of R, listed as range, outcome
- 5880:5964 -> 7.707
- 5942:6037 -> 7.767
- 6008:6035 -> 7.281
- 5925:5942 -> 7.696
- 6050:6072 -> 7.39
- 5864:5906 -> 8.172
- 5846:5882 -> 8.354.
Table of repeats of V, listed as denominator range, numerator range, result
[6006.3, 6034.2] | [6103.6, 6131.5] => 1.03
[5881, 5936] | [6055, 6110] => 1.15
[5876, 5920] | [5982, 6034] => 1.11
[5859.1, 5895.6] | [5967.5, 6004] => 1.12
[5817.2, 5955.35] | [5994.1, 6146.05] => 1.07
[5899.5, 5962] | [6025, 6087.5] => 1.03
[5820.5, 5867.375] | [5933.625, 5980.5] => 1.05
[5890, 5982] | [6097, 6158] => 1.06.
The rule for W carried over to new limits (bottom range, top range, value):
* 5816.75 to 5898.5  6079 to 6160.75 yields 1.02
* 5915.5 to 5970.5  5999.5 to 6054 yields 0.98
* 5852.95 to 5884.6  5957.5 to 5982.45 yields 1.01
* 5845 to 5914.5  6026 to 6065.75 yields 1.01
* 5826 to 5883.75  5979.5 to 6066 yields 0.97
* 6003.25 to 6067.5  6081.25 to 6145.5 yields 1.03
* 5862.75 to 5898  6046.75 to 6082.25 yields 1.03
